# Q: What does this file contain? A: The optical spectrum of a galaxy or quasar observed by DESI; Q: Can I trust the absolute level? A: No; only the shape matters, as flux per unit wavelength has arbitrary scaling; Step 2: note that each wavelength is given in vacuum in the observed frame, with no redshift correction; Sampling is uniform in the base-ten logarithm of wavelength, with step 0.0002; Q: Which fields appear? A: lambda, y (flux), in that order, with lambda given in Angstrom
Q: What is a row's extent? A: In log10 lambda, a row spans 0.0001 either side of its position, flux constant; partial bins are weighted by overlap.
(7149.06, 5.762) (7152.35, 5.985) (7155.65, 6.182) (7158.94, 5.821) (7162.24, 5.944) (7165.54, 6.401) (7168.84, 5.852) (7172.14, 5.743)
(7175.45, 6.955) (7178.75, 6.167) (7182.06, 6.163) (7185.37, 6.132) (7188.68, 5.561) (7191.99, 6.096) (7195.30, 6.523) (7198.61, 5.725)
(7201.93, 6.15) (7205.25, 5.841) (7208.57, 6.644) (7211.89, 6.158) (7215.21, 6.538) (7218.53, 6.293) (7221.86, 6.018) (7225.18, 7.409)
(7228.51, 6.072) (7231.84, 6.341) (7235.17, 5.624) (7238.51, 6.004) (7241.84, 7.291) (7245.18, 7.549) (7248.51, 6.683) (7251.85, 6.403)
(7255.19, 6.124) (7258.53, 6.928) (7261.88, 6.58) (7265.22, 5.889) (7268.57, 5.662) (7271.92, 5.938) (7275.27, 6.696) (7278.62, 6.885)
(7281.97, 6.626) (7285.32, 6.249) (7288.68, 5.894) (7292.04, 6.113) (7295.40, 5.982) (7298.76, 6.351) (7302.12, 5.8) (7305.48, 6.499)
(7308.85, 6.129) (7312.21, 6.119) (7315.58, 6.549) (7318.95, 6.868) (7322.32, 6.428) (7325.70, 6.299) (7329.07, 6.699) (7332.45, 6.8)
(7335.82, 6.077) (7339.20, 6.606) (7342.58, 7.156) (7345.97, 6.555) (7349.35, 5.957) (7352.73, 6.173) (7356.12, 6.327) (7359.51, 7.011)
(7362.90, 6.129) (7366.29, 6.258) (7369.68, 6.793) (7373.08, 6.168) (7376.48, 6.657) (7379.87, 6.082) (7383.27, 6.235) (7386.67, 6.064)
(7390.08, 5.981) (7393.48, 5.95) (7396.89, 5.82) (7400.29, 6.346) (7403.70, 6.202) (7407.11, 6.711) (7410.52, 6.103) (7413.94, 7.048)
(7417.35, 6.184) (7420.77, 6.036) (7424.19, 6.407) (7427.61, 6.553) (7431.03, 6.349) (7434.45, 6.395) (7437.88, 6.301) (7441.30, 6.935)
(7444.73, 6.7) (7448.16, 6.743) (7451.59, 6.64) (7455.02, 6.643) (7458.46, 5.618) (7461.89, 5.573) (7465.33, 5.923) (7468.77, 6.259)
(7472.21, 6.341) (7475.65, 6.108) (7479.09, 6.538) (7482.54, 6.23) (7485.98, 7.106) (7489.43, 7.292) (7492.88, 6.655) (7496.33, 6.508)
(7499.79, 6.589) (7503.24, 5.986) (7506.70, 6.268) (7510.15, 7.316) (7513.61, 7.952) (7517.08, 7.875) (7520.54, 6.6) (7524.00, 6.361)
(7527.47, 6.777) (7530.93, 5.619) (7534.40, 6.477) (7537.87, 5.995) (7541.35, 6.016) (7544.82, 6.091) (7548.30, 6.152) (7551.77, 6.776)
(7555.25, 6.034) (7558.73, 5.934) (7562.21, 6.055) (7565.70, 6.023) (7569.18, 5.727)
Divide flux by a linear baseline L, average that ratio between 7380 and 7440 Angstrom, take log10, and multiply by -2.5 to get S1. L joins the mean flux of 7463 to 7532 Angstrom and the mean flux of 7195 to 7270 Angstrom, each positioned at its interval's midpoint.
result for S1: 0.044 mag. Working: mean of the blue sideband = 6.37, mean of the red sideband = 6.62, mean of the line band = 6.28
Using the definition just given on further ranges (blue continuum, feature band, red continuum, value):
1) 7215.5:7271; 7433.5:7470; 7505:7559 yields 0.03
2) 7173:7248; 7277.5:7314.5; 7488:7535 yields 0.04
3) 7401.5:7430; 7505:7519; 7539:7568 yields -0.18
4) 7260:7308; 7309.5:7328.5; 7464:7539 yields -0.03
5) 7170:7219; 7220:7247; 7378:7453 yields -0.06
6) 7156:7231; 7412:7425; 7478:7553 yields 0.01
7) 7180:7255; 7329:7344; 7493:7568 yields -0.05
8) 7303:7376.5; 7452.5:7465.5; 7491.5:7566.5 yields 0.08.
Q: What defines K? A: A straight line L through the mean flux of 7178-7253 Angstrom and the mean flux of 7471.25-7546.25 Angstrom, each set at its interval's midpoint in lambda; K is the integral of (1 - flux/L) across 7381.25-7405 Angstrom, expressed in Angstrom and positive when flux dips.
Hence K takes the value 1.5 Angstrom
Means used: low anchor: 6.32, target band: 6.08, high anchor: 6.58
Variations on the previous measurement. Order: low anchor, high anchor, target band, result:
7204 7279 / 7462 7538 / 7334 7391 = 1.00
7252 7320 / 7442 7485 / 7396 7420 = -0.19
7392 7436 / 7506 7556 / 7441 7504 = 0.06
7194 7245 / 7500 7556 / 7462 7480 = 0.92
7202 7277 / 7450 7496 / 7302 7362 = -0.69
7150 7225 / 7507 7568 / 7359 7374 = -0.32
